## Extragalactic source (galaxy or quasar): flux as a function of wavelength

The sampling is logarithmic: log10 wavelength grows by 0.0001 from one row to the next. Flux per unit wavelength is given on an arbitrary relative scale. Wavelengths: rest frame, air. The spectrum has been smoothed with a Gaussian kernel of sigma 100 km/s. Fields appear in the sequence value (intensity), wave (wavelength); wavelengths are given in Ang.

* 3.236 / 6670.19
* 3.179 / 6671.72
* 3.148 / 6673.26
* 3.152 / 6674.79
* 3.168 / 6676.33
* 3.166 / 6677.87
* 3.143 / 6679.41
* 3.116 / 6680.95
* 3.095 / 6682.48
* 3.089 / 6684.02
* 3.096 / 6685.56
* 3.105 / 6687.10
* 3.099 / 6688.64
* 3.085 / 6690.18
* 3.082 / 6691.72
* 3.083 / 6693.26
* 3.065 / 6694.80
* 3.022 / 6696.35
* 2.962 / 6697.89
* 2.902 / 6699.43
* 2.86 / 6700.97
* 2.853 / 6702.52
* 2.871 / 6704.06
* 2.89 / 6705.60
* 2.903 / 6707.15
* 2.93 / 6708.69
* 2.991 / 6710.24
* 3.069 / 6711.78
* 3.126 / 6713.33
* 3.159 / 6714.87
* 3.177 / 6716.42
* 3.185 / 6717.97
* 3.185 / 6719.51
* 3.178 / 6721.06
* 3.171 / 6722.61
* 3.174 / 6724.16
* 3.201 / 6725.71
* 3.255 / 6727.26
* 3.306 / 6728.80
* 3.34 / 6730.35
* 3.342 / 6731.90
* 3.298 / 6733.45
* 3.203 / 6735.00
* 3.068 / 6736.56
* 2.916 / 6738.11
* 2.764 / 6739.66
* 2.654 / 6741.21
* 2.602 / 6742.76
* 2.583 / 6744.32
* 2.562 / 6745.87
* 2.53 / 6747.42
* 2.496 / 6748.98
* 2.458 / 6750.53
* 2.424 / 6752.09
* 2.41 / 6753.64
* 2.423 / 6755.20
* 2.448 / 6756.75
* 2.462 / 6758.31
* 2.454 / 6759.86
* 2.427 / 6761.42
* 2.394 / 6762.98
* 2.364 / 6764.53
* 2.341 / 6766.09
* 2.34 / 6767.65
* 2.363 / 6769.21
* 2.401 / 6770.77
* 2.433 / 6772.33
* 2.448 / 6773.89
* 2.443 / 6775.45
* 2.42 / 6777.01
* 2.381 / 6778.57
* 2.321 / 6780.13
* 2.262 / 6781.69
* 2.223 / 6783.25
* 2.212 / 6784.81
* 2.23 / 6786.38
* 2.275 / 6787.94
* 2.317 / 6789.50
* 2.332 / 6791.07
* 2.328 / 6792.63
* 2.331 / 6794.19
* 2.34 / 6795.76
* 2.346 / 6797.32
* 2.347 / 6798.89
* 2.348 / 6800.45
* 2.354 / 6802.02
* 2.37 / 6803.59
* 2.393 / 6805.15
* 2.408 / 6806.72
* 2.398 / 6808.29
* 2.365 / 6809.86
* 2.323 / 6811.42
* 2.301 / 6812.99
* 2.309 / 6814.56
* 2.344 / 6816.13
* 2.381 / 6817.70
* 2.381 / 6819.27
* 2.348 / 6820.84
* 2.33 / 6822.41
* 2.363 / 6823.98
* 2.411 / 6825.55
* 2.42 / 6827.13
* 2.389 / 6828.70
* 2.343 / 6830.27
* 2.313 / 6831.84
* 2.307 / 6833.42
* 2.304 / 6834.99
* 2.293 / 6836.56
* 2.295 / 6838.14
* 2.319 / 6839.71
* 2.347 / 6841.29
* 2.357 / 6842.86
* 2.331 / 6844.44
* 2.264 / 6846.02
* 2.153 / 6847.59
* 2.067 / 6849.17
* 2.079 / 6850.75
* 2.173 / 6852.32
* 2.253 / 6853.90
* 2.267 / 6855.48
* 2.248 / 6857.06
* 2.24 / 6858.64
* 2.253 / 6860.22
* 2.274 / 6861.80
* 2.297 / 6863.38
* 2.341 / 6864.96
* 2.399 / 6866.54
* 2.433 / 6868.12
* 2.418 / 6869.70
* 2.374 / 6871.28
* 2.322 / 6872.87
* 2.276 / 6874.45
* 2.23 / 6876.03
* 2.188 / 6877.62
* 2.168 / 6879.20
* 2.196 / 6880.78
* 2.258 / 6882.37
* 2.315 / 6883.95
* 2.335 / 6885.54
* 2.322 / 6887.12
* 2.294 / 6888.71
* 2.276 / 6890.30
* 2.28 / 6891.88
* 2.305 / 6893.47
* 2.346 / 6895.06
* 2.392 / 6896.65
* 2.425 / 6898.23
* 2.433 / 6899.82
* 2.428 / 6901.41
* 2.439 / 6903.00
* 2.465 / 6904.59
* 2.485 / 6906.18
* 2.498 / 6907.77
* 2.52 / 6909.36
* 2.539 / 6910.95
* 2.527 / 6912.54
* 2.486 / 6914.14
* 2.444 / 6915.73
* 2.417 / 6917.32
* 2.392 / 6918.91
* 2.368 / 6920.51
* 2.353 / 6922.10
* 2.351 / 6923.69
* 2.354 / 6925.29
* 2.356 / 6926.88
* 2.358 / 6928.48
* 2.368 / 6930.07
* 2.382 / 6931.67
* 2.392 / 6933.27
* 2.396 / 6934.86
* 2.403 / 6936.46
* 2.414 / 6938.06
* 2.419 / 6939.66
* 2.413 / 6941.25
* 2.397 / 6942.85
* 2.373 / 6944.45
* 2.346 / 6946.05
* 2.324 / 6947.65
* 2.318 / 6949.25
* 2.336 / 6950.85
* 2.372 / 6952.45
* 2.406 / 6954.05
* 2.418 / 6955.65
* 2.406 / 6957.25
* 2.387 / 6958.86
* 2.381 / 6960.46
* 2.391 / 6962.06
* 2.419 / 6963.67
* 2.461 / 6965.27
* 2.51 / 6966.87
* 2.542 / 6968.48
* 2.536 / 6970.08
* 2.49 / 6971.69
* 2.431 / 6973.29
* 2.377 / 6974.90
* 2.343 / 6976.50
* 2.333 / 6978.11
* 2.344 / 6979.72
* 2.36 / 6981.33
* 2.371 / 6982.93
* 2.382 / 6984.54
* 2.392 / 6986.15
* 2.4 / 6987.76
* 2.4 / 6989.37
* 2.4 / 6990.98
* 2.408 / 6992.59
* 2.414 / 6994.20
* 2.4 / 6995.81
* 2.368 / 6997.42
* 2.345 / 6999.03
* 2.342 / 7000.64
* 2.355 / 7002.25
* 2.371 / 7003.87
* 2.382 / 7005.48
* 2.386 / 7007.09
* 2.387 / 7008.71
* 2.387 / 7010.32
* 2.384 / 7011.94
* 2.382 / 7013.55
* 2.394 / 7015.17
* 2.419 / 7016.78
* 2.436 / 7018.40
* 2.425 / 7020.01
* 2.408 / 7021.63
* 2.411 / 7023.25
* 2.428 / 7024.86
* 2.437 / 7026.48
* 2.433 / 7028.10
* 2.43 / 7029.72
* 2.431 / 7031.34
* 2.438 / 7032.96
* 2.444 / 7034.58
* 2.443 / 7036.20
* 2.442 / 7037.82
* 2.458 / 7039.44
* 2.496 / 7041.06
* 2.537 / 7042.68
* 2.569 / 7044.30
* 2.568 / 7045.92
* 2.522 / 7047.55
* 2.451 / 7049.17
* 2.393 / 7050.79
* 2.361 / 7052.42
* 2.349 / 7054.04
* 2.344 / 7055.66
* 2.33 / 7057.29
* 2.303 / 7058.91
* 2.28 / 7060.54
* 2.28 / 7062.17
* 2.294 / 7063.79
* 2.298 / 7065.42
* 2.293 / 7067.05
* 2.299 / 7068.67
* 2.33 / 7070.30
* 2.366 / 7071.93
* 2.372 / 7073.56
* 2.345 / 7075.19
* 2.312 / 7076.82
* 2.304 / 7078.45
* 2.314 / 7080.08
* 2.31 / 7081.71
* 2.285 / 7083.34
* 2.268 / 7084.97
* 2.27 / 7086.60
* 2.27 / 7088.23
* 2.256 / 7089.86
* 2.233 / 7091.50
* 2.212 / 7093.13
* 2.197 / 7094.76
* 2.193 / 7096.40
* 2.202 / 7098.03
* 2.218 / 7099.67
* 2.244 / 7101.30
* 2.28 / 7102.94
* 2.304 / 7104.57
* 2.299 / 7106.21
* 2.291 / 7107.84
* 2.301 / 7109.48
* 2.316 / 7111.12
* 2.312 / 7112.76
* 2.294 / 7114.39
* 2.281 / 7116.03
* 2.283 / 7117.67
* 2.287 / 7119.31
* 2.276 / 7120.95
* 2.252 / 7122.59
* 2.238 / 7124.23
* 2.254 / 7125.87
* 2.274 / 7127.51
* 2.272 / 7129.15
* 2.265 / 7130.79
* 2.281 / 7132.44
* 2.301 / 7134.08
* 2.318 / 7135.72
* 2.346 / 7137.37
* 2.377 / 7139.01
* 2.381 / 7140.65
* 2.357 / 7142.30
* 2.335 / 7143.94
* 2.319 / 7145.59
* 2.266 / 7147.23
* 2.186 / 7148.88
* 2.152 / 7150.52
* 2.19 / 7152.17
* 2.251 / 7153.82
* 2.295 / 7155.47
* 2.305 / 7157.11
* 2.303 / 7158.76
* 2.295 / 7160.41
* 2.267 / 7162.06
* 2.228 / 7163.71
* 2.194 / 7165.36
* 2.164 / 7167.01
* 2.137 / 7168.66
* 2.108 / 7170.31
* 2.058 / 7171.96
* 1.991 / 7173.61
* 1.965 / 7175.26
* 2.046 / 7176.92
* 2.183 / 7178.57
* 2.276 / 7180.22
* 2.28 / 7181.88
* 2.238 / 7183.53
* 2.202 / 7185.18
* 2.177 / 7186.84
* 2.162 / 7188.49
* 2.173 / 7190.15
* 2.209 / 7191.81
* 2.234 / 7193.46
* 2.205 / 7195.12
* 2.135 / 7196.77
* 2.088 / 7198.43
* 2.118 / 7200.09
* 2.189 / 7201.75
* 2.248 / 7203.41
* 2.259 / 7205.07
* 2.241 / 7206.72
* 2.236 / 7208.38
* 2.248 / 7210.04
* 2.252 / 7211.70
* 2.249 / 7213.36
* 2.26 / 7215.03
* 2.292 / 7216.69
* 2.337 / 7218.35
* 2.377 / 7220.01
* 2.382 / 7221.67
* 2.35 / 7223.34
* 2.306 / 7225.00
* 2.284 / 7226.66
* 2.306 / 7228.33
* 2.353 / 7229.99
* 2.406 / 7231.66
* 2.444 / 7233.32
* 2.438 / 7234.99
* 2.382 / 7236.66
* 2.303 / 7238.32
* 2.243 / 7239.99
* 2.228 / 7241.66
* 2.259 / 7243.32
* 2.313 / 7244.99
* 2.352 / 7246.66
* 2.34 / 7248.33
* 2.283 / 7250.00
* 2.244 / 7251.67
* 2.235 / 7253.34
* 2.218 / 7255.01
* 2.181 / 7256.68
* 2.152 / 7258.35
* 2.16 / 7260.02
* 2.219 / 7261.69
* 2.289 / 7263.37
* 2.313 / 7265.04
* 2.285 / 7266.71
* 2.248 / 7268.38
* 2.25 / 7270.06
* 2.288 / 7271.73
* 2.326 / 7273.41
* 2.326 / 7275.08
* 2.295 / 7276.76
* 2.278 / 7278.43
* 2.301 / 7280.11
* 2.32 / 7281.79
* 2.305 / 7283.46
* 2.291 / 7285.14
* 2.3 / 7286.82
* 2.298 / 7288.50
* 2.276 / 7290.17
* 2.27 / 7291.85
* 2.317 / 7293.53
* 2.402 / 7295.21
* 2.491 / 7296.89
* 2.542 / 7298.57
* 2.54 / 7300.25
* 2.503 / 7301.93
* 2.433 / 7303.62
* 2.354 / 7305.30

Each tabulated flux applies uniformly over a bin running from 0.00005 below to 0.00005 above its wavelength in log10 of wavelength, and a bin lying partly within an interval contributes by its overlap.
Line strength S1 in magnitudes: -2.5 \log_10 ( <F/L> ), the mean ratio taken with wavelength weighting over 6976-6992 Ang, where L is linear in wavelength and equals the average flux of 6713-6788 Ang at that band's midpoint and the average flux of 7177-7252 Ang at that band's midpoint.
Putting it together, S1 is 0.05 mag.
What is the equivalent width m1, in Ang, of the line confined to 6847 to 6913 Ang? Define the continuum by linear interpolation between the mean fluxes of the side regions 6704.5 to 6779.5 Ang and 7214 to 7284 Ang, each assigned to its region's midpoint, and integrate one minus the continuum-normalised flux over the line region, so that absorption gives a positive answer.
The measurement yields 8.0 Ang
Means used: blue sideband 2.77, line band 2.32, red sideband 2.3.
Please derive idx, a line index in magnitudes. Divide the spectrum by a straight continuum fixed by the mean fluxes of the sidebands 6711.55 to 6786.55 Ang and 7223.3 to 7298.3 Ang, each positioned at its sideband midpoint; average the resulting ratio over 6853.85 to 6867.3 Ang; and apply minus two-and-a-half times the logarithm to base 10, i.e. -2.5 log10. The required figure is 0.15 mag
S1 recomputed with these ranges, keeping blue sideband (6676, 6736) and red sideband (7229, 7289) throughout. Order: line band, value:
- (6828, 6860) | 0.27 mag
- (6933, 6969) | 0.14 mag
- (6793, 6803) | 0.26 mag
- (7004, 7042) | 0.09 mag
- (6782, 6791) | 0.30 mag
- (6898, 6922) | 0.14 mag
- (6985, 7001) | 0.13 mag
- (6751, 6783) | 0.25 mag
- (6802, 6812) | 0.24 mag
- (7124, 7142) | 0.08 mag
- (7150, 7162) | 0.08 mag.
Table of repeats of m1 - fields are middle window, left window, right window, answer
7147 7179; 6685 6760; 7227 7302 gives 3.3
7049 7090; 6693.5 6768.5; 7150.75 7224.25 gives 1.0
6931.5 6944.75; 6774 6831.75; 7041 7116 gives -0.4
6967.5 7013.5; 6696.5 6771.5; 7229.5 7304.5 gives 3.3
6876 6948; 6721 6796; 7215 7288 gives 3.7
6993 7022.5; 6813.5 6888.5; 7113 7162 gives -1.3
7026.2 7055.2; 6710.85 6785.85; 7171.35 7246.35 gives -0.5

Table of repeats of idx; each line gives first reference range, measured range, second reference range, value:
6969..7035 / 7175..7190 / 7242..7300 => 0.07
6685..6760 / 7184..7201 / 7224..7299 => 0.10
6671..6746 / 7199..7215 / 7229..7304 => 0.08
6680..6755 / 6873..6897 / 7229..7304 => 0.21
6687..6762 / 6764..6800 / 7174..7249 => 0.21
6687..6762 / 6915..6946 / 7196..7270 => 0.12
